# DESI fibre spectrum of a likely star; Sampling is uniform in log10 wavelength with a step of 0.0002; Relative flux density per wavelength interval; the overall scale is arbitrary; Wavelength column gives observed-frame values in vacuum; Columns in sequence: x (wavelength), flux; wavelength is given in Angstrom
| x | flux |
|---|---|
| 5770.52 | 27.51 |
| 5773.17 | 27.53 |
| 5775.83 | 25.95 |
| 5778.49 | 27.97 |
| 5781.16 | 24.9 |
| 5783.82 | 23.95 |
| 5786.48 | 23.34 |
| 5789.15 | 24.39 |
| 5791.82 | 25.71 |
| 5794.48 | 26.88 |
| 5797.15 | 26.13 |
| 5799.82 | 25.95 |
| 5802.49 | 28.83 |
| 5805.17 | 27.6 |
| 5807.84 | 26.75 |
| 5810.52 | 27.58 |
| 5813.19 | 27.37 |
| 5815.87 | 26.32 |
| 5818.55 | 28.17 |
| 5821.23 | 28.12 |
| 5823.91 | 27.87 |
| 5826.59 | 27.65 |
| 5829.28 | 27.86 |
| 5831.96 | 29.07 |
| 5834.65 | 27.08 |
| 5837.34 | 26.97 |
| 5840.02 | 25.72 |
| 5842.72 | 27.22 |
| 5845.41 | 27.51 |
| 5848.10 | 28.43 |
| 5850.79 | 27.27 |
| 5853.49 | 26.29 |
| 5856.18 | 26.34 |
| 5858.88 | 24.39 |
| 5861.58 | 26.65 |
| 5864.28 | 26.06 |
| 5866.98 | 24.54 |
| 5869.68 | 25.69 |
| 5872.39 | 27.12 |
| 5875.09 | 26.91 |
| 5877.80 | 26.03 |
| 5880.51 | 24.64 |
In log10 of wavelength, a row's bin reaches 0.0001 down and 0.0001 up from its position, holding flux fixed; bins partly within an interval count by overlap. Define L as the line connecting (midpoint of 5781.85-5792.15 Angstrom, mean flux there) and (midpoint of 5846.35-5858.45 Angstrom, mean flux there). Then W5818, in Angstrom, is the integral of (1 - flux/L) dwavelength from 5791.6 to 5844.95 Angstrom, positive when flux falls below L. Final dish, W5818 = -3.71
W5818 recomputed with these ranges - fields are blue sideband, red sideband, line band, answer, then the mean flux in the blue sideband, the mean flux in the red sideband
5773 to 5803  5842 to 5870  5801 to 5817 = -0.86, 25.8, 26.4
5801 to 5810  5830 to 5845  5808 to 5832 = -0.16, 27.7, 27.3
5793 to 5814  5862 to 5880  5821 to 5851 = -1.08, 27.1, 26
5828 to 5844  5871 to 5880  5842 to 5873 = 0.50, 27.3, 26.5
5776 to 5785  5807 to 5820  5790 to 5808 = -0.14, 25.7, 27.3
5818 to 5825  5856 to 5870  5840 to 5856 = -0.41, 28.1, 25.5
